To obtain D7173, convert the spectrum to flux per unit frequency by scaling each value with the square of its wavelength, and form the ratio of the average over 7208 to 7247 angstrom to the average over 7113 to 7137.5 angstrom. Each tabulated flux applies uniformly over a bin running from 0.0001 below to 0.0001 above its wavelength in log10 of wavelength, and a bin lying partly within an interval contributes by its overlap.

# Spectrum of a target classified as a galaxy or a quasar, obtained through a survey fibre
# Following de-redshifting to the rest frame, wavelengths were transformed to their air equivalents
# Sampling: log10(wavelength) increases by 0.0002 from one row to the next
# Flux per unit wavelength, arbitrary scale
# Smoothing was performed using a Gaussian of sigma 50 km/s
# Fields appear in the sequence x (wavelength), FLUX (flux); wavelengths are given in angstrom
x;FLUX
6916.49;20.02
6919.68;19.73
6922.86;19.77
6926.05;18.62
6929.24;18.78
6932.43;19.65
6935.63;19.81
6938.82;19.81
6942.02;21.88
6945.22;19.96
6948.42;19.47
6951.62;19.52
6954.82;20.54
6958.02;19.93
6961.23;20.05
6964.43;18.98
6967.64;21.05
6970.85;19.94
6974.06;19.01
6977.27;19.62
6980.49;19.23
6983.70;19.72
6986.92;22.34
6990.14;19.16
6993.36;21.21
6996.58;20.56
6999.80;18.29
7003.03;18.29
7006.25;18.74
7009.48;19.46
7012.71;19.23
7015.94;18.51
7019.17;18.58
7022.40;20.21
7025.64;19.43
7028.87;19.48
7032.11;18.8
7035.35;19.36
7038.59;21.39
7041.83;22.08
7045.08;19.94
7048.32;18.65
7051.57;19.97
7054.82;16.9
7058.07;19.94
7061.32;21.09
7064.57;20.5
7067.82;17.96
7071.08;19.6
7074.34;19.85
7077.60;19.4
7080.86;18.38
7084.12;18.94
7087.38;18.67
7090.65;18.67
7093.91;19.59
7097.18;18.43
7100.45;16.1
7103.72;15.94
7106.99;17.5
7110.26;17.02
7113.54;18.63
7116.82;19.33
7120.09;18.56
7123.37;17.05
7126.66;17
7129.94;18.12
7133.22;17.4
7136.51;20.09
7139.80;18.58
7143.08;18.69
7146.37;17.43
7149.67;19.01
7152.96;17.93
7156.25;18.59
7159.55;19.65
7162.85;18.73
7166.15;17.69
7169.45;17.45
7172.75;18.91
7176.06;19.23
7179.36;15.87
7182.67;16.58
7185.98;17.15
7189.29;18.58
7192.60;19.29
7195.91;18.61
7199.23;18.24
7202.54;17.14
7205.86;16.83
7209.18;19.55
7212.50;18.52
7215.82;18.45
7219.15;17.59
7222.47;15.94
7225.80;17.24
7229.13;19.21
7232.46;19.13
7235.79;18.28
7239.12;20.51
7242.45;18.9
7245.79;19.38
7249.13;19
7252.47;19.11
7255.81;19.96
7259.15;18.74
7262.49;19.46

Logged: 1.05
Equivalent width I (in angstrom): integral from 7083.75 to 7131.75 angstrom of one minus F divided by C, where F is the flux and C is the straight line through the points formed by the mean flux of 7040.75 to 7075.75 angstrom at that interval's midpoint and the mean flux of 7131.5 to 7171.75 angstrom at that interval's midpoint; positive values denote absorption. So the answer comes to 2.7 angstrom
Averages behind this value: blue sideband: 19.6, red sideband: 18.4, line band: 17.9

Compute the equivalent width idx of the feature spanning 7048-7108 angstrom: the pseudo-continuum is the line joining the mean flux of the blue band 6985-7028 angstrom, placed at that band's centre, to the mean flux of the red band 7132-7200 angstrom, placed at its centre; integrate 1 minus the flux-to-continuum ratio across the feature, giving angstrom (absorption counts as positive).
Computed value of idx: 0.7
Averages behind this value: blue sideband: 19.5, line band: 18.8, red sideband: 18.3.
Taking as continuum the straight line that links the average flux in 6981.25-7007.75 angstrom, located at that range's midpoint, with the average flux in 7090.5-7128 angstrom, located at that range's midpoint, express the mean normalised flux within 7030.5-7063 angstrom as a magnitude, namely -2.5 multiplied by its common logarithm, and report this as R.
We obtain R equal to -0.05 mag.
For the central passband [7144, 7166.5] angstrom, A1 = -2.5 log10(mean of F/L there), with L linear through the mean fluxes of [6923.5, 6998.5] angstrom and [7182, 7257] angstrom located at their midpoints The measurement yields 0.02 mag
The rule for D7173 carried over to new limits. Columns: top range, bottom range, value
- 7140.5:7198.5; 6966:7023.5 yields 0.98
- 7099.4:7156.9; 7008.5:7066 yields 0.94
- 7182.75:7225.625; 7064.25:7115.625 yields 1.01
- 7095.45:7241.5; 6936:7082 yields 0.96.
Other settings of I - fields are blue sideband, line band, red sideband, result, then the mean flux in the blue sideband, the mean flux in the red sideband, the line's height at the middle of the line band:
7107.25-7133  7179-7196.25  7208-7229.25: 0.18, 17.9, 18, 17.9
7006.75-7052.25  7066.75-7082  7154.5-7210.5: 0.06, 19.6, 18.1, 19.2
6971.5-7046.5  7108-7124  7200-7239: 0.61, 19.7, 18.1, 18.9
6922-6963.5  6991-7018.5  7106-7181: 0.09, 19.8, 18.2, 19.3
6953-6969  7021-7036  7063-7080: 0.17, 20.1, 19.4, 19.7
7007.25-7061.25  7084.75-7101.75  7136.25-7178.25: 0.61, 19.5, 18.5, 19.1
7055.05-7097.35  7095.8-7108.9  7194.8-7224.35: 1.39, 19.3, 17.9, 19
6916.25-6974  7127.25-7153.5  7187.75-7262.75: 0.82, 19.8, 18.6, 19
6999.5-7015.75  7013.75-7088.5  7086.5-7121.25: -4.09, 18.8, 18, 18.5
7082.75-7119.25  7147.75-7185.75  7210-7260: 0.55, 18.1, 18.7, 18.4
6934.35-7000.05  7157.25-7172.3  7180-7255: 0.20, 20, 18.3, 18.7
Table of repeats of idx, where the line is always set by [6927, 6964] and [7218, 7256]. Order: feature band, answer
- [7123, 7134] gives 1.0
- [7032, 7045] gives -0.7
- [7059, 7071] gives -0.3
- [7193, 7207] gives 0.7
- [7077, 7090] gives 0.3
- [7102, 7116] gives 1.3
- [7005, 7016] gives 0.3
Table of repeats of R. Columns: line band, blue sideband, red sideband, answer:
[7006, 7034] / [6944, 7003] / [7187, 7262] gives 0.03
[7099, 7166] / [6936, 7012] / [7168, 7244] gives 0.04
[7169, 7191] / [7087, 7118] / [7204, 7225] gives 0.01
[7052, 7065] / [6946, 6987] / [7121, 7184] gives -0.03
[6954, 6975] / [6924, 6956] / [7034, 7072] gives -0.01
